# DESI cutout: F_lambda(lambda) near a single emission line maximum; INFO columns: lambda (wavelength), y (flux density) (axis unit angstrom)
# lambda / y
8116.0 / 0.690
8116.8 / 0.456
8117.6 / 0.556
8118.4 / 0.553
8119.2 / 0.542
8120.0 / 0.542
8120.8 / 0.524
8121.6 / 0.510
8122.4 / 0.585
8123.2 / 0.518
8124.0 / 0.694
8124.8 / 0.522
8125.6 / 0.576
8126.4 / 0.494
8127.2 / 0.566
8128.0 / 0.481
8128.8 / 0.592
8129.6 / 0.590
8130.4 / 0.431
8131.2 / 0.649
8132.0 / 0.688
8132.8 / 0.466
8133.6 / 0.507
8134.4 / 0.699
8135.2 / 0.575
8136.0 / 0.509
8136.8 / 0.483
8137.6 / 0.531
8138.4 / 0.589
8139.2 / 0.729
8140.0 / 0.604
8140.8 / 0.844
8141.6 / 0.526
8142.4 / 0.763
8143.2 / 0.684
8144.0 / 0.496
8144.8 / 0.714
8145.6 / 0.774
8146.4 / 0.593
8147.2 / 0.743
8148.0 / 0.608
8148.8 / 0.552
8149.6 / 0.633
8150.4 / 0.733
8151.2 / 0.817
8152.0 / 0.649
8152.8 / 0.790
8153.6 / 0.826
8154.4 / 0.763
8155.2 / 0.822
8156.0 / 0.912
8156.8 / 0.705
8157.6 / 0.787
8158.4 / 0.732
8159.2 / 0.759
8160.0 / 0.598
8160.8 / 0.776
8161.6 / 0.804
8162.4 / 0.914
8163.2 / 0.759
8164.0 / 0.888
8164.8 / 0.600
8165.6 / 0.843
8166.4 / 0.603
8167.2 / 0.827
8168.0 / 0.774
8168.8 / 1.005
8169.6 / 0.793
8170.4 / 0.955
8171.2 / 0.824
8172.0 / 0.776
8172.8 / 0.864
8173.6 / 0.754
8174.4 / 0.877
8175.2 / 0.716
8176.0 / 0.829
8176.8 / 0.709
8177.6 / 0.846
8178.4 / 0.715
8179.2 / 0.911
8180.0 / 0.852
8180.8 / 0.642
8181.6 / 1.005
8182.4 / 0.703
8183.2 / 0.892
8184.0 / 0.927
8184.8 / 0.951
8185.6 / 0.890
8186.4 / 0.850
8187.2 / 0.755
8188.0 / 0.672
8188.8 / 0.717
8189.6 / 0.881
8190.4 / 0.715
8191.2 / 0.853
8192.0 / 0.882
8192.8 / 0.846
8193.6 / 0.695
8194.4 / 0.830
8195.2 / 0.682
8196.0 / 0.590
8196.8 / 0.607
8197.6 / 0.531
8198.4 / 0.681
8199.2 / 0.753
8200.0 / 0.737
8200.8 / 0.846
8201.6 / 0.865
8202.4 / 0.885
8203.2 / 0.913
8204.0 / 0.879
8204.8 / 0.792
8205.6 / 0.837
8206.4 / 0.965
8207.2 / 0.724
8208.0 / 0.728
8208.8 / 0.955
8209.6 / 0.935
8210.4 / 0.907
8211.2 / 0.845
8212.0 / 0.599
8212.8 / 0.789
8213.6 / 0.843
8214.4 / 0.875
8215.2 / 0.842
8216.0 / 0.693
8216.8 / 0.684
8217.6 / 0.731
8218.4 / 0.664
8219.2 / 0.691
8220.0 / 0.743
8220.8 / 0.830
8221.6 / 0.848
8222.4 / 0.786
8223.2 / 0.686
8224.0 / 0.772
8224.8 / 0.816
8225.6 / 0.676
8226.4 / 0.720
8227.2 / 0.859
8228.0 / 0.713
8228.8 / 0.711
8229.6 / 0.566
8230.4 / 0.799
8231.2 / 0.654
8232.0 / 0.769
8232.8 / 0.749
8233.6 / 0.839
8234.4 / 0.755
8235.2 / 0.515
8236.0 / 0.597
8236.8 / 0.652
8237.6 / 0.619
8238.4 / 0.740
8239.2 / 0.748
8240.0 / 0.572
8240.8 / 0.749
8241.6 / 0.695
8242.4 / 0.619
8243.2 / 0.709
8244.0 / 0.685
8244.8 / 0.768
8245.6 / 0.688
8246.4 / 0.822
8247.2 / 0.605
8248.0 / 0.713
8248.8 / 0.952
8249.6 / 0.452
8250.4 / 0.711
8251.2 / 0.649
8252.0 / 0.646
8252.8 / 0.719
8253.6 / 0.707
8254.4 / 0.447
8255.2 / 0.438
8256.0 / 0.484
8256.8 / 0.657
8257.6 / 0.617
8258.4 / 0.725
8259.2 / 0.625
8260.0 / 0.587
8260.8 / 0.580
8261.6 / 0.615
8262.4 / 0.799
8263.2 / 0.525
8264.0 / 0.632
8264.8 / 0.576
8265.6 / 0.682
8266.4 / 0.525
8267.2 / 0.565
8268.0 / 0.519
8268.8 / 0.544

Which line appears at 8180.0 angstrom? Mg II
